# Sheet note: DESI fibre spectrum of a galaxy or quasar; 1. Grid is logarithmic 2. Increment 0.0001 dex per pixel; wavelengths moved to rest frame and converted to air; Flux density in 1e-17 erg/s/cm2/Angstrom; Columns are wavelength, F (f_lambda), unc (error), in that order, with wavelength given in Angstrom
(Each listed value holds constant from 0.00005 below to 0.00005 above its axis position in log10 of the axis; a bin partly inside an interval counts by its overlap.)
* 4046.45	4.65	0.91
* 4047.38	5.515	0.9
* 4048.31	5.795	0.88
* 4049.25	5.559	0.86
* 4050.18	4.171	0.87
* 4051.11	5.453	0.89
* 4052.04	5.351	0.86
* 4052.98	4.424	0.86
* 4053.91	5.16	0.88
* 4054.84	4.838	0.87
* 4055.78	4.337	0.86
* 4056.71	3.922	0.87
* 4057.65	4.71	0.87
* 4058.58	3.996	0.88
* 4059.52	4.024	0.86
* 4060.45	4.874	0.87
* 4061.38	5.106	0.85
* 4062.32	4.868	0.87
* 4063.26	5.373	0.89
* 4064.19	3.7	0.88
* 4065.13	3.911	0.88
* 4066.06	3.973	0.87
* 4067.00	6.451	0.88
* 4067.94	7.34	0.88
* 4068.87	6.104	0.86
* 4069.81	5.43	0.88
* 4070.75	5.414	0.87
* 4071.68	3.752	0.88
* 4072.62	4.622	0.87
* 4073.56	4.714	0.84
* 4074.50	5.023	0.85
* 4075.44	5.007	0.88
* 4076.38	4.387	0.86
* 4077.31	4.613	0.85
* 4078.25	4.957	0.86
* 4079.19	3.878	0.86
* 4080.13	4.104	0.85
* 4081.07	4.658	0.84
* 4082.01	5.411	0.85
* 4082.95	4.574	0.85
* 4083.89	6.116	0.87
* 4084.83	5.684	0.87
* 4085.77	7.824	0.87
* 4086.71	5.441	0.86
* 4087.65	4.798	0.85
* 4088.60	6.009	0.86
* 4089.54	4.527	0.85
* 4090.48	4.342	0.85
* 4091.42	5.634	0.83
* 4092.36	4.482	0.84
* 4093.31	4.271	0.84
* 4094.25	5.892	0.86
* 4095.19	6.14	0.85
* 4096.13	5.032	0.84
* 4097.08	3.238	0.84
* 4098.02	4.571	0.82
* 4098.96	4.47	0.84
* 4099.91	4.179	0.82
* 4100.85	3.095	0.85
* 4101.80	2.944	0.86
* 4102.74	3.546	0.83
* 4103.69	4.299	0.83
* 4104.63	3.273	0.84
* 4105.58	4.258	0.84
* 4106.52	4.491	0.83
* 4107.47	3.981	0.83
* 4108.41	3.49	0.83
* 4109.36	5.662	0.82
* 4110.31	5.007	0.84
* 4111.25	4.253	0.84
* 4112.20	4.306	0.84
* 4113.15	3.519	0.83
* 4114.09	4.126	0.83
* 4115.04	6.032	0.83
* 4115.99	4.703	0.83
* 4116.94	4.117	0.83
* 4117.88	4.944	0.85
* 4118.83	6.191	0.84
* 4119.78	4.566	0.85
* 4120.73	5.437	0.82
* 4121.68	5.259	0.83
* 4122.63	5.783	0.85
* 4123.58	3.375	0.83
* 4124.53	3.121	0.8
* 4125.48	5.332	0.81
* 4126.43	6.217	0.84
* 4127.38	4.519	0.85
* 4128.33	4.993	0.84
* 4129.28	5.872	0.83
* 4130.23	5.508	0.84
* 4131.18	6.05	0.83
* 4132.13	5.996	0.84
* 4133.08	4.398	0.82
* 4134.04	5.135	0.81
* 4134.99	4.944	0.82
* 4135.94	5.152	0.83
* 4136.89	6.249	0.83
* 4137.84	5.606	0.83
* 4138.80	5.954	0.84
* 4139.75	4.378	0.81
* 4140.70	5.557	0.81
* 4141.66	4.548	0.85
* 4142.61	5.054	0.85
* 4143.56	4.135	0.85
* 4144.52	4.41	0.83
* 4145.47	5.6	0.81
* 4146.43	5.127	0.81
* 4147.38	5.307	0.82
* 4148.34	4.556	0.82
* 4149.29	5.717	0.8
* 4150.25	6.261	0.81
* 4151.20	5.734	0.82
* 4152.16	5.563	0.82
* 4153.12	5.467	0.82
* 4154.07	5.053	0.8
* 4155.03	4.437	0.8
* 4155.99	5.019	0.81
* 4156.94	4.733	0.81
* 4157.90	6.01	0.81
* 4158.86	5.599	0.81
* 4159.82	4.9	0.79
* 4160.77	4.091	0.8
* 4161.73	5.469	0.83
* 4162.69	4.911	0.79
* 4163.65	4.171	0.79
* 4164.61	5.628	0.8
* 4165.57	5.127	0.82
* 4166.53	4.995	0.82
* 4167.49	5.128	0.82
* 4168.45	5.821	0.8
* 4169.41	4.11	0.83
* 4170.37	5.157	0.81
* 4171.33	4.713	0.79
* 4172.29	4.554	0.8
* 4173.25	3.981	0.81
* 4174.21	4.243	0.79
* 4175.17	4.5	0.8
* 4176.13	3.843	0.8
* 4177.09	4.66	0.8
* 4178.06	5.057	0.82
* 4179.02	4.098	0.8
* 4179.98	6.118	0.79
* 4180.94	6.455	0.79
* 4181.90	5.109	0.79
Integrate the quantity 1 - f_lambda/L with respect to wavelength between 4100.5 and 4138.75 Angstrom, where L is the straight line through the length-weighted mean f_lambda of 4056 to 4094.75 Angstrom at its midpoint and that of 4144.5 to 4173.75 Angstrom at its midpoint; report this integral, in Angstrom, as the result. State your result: 2.05 Angstrom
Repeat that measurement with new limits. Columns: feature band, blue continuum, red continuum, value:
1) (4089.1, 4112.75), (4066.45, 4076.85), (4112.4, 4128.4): 3.0 Angstrom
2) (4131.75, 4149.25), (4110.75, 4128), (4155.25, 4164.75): -0.8 Angstrom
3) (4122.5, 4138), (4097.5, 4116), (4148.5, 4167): -1.7 Angstrom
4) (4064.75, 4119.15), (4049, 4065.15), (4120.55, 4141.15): 1.5 Angstrom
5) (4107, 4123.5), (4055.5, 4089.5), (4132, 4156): 1.1 Angstrom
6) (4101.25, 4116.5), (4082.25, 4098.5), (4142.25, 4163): 2.8 Angstrom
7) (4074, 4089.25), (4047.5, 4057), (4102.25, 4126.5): -1.2 Angstrom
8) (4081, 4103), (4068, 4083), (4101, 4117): -1.6 Angstrom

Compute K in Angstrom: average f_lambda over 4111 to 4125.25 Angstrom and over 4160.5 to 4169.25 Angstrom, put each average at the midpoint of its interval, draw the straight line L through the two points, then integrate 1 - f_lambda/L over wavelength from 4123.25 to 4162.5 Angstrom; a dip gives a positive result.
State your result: -2.4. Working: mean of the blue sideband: 4.66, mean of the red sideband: 5.02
